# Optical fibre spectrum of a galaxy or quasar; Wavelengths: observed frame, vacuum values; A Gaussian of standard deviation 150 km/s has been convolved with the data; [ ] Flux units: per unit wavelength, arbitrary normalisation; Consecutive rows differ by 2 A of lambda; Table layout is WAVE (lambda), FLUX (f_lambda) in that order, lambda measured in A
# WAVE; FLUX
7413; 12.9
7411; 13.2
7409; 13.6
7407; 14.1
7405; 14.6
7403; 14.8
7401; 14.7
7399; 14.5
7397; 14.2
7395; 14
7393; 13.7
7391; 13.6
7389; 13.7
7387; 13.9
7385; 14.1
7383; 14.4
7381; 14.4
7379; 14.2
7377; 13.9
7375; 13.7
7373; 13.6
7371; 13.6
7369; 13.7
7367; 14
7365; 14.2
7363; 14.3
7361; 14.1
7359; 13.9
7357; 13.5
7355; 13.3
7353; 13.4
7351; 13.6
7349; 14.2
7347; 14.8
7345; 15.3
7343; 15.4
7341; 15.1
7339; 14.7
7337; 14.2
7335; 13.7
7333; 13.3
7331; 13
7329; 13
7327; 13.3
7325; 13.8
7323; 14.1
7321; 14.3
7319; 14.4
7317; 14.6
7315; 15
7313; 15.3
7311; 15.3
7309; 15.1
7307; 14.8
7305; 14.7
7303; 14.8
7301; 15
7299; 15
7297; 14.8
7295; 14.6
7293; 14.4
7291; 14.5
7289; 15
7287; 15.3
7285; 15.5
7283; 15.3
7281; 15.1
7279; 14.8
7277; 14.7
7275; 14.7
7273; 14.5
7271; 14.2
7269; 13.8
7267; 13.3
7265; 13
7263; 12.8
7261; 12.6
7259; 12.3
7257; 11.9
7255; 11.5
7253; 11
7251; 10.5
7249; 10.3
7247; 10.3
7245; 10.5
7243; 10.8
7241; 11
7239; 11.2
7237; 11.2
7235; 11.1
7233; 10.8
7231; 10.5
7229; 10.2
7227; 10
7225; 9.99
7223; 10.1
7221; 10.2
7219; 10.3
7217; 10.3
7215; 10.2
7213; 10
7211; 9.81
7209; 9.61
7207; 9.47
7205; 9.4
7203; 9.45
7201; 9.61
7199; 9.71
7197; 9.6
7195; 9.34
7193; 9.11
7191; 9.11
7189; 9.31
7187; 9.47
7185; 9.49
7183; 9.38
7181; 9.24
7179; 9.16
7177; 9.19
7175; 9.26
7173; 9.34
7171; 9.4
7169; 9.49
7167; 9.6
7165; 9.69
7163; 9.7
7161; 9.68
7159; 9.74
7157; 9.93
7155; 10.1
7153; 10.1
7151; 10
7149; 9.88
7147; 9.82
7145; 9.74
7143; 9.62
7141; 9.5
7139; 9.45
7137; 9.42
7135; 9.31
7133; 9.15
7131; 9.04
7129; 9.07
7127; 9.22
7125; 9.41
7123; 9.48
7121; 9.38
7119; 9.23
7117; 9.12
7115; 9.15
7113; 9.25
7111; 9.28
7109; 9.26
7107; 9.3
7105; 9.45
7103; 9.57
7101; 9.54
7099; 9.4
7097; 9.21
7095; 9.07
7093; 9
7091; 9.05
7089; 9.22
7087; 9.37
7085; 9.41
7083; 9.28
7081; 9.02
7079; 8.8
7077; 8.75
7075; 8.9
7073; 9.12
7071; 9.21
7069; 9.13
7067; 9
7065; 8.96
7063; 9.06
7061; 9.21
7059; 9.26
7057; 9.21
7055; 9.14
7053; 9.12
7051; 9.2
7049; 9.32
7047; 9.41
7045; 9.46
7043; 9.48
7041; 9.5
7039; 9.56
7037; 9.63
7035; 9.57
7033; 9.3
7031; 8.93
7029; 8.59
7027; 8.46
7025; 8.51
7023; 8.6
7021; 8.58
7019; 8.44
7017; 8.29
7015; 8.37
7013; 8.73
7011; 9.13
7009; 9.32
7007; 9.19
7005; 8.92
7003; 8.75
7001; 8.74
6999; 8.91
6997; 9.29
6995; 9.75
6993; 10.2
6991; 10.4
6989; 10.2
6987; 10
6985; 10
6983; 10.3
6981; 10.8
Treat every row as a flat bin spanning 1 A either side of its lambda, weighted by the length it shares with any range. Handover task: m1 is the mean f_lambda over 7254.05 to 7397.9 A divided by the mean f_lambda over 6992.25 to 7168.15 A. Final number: 1.53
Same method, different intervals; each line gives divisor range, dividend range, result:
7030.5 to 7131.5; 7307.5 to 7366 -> 1.54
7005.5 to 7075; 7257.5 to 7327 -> 1.59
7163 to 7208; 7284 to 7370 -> 1.53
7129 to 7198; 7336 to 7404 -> 1.49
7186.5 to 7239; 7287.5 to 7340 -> 1.45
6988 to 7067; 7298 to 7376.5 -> 1.56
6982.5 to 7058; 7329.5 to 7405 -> 1.53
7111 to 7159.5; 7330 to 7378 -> 1.48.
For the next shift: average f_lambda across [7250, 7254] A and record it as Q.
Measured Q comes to 10.8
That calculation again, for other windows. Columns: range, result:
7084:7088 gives 9.39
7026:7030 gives 8.53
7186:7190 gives 9.39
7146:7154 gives 9.95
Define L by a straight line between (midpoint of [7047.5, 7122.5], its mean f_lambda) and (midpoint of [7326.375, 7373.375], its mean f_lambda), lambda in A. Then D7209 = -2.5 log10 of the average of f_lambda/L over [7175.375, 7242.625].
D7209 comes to 0.16 mag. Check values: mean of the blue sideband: 9.19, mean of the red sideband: 14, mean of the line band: 9.9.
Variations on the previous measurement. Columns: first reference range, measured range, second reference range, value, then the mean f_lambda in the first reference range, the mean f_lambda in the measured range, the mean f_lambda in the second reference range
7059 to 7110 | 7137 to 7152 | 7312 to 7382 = 0.07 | 9.17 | 9.7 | 14.1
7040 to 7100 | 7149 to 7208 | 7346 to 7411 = 0.14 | 9.18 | 9.53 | 14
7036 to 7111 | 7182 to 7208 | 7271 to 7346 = 0.26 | 9.23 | 9.42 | 14.6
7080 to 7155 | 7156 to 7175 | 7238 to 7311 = 0.11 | 9.38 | 9.6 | 13.5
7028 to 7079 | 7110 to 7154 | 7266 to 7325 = 0.16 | 9.19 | 9.44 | 14.7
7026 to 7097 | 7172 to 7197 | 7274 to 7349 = 0.26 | 9.16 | 9.3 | 14.6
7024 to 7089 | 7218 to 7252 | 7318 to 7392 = 0.15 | 9.15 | 10.5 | 14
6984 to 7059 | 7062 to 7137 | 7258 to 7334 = 0.16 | 9.2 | 9.2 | 14.3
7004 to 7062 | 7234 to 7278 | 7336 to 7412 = 0.02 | 9.05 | 12.1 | 14.1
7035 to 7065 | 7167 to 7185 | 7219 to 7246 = 0.09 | 9.32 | 9.33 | 10.6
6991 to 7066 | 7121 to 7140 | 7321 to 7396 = 0.14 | 9.1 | 9.29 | 14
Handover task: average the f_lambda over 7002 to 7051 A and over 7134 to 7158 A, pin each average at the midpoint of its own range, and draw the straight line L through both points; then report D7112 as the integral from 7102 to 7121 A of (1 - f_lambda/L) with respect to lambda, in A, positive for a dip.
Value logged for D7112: 0.5 A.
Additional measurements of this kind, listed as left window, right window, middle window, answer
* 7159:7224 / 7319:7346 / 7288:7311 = -3.1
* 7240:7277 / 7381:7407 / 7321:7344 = -1.2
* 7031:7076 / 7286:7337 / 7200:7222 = 4.6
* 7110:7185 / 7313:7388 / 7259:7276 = -1.9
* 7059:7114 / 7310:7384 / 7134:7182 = 4.2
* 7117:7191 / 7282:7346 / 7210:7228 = 2.3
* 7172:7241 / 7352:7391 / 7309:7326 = -2.8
